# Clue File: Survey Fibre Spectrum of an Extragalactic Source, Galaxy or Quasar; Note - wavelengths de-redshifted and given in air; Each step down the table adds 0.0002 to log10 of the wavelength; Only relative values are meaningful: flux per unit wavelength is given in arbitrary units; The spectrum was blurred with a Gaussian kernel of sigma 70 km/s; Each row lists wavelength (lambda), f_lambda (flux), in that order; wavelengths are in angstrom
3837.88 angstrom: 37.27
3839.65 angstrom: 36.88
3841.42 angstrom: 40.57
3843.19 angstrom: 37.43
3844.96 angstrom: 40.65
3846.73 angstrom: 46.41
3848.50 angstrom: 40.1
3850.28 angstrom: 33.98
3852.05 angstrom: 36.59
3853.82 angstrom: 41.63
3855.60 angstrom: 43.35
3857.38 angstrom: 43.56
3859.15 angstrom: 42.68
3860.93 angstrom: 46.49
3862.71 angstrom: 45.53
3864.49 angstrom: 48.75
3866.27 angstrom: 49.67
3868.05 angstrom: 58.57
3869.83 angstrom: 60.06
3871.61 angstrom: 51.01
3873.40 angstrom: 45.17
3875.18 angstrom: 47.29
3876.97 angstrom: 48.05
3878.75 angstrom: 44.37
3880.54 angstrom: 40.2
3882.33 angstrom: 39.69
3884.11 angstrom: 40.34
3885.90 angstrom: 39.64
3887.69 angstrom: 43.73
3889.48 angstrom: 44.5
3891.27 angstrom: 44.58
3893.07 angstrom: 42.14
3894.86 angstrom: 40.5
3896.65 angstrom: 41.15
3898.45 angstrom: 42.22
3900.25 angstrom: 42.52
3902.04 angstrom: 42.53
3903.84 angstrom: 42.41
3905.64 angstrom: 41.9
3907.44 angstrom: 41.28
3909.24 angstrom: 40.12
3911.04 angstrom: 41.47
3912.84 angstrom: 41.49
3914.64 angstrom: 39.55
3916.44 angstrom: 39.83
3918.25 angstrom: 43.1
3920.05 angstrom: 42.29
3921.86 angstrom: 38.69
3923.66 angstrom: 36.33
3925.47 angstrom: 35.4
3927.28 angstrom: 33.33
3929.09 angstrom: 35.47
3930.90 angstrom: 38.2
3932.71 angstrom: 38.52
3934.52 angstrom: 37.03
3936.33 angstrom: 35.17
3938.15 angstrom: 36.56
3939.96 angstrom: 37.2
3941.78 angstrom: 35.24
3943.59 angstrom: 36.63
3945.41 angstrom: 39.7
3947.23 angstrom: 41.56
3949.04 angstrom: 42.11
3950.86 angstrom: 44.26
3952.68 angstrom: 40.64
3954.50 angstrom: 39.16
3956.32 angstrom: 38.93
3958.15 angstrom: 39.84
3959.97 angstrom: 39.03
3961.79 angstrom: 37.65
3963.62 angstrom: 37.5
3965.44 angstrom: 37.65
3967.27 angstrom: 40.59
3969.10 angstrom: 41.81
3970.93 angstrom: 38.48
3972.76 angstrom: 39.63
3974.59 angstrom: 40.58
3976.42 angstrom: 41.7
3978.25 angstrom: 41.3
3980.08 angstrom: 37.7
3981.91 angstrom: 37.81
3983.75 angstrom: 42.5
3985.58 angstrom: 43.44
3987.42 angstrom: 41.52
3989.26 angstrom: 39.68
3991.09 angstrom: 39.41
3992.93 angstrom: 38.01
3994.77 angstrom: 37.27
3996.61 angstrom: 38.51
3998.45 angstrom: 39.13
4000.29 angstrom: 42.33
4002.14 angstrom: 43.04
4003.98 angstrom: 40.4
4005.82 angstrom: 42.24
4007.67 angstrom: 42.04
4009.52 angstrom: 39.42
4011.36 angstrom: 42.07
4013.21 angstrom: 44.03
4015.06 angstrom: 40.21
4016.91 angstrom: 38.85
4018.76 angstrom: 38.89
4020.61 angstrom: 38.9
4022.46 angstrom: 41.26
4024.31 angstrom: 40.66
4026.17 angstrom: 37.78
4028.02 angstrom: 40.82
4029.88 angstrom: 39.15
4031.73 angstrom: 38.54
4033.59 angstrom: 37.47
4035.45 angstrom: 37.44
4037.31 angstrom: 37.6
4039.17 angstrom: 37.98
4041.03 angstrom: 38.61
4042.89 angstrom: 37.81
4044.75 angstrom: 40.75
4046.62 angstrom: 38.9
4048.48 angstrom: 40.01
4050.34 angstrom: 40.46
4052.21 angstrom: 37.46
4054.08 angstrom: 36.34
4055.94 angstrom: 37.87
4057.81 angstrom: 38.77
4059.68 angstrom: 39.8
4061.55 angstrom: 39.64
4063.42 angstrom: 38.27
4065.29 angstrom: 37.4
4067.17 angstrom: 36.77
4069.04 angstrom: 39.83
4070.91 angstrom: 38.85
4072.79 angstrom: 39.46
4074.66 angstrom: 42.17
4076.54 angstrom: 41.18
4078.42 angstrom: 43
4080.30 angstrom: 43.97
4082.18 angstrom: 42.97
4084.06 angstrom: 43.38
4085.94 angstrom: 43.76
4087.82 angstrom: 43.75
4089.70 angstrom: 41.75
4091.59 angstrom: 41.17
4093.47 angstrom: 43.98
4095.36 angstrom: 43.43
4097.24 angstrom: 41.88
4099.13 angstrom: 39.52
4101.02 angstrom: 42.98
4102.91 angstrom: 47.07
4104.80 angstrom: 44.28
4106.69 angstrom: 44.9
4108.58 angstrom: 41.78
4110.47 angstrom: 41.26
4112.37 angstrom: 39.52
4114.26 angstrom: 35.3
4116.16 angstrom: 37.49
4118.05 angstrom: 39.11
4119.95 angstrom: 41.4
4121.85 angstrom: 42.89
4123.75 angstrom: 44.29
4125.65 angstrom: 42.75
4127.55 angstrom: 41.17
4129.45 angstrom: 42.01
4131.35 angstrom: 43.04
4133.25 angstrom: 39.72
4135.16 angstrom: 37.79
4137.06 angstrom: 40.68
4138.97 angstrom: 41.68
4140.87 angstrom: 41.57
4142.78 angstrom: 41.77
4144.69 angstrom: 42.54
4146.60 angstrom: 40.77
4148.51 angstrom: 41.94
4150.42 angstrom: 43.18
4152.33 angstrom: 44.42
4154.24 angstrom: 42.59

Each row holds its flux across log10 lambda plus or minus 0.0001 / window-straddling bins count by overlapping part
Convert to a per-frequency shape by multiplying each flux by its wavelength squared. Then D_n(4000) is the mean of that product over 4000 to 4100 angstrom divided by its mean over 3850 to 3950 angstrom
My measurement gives 1.04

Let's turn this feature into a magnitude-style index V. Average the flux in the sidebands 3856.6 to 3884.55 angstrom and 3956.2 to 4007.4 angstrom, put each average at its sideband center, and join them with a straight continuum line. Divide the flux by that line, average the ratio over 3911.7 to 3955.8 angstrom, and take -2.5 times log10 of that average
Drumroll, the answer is 0.12 mag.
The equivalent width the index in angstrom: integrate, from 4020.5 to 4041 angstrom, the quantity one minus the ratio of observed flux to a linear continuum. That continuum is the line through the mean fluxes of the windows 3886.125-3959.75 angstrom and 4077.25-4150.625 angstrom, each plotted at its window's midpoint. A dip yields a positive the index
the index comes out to 1.1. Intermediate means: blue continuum 39.9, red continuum 41.9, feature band 38.9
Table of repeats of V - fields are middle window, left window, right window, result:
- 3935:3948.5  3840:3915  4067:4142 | 0.14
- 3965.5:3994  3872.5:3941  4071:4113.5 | 0.03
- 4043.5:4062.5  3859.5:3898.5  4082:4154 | 0.10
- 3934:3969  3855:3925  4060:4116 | 0.11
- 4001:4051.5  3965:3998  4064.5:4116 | 0.02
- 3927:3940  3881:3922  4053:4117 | 0.14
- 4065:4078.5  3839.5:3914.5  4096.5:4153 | 0.06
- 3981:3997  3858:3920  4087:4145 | 0.08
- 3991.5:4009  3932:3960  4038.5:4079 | -0.04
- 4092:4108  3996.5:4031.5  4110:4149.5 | -0.07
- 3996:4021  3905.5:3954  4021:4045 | -0.05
